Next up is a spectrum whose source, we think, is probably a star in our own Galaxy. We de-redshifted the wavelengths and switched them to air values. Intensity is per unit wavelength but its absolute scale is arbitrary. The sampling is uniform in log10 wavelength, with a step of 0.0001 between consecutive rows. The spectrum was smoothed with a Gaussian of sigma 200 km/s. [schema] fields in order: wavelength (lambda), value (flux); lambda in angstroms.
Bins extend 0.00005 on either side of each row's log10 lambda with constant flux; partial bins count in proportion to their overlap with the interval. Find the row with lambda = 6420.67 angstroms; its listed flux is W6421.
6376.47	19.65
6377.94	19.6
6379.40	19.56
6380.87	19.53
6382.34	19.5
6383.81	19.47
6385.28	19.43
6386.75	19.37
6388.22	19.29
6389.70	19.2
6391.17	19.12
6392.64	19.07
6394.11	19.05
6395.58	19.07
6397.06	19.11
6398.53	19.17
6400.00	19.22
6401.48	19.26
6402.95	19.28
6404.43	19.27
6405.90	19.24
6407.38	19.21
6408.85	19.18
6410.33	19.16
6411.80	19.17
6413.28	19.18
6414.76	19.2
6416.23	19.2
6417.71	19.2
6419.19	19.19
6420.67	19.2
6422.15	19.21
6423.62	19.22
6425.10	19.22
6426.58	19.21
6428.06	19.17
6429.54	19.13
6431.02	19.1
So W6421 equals 19.2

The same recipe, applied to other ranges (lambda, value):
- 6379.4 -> 19.56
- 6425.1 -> 19.22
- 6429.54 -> 19.13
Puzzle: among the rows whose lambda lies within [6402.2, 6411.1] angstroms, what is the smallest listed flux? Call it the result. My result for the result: 19.16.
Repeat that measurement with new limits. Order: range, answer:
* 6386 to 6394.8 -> 19.05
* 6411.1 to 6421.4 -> 19.17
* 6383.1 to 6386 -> 19.43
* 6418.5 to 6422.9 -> 19.19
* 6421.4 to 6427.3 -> 19.21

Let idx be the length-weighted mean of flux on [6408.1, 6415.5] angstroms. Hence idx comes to 19.2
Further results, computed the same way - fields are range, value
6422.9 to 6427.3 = 19.2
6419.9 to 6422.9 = 19.2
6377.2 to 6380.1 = 19.6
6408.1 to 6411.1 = 19.2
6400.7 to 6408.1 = 19.2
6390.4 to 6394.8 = 19.1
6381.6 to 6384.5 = 19.5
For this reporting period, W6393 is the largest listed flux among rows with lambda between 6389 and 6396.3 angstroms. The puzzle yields 19.2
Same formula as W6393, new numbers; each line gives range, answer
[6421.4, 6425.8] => 19.22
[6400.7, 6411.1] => 19.28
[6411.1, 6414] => 19.18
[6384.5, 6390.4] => 19.43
